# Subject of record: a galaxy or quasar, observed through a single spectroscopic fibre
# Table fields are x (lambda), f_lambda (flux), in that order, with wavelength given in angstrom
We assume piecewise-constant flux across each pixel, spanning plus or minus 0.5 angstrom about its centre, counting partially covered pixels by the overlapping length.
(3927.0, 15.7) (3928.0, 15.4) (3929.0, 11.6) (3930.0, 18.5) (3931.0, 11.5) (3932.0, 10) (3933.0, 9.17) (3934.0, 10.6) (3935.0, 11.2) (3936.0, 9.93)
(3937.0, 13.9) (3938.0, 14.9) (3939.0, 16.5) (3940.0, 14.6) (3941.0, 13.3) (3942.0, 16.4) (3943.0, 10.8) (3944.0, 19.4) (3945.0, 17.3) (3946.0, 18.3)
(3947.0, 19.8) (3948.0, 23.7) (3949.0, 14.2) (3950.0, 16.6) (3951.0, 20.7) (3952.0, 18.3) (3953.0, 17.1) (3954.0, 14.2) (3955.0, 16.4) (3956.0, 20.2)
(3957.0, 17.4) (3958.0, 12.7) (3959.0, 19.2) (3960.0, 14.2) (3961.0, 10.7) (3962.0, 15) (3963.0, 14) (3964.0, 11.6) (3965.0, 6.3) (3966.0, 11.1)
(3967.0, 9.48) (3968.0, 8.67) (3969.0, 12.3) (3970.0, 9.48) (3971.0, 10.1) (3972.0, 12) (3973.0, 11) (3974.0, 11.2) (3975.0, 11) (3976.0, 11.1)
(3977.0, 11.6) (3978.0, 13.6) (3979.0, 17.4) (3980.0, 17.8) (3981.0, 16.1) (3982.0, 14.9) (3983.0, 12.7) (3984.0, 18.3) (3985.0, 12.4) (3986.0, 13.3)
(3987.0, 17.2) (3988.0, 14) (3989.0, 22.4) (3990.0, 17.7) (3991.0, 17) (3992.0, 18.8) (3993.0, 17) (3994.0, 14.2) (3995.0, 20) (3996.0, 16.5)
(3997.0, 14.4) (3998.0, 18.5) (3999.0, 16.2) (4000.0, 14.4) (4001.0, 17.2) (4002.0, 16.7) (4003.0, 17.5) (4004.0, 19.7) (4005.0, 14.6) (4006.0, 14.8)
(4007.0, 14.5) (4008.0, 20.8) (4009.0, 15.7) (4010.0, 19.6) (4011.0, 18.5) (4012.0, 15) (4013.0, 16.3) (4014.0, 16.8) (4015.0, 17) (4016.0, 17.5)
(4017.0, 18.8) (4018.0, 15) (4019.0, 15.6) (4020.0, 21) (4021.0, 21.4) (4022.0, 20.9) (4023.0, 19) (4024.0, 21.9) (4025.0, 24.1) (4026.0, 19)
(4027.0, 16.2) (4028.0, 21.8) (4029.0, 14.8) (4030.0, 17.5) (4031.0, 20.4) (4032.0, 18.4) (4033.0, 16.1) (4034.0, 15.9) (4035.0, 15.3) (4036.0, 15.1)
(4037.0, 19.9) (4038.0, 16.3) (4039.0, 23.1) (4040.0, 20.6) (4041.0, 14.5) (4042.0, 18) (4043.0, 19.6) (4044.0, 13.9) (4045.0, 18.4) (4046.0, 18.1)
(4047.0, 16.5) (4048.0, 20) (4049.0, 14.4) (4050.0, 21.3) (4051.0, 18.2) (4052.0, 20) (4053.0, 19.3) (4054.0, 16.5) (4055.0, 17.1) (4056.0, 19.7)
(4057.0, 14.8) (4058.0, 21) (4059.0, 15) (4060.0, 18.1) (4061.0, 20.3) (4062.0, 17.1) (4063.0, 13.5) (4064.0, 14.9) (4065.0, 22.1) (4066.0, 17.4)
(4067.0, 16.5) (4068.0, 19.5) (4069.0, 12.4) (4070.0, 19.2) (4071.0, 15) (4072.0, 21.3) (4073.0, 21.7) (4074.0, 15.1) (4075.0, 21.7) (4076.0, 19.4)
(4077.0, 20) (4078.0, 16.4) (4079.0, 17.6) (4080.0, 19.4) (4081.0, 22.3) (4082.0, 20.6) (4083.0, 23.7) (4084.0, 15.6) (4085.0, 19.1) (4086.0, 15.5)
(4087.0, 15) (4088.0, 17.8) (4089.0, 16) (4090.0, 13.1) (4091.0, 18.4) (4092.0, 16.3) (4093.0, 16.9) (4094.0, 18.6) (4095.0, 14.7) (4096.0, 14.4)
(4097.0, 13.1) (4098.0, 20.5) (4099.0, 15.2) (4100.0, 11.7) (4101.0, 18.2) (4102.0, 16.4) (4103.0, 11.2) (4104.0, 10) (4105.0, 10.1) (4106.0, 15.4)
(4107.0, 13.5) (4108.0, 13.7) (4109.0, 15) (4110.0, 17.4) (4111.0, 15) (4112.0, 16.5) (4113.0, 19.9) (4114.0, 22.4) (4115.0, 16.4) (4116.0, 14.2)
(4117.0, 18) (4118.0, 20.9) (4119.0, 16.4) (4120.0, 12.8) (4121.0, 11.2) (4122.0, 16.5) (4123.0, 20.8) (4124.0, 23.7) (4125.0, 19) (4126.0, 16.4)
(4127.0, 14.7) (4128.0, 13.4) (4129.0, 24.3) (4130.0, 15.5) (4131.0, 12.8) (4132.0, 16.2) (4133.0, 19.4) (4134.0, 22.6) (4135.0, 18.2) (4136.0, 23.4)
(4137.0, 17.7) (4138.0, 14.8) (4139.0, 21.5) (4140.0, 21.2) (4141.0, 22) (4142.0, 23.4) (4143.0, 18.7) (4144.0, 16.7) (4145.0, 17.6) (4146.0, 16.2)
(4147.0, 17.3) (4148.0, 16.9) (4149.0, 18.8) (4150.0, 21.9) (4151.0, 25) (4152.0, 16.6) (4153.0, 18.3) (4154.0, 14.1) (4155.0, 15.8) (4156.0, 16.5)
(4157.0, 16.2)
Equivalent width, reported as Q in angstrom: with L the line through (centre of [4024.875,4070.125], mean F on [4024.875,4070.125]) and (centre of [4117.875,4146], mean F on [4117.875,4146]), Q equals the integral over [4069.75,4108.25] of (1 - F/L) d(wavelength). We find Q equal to 2.6 angstrom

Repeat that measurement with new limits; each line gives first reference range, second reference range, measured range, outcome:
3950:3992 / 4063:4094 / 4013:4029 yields -2.9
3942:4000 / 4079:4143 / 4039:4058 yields -2.1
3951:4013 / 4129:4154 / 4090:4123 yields 4.3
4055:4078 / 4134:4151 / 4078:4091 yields 0.2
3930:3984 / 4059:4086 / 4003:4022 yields -1.6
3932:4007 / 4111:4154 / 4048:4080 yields -2.2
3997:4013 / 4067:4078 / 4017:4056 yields -1.8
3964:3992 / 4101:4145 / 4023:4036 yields -3.2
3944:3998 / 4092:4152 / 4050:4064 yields -1.3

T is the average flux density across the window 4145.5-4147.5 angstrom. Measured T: 16.8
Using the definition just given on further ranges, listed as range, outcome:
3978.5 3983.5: 15.8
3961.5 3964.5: 13.5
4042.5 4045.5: 17.3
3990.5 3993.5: 17.6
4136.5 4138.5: 16.2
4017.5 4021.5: 18.2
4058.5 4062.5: 17.6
